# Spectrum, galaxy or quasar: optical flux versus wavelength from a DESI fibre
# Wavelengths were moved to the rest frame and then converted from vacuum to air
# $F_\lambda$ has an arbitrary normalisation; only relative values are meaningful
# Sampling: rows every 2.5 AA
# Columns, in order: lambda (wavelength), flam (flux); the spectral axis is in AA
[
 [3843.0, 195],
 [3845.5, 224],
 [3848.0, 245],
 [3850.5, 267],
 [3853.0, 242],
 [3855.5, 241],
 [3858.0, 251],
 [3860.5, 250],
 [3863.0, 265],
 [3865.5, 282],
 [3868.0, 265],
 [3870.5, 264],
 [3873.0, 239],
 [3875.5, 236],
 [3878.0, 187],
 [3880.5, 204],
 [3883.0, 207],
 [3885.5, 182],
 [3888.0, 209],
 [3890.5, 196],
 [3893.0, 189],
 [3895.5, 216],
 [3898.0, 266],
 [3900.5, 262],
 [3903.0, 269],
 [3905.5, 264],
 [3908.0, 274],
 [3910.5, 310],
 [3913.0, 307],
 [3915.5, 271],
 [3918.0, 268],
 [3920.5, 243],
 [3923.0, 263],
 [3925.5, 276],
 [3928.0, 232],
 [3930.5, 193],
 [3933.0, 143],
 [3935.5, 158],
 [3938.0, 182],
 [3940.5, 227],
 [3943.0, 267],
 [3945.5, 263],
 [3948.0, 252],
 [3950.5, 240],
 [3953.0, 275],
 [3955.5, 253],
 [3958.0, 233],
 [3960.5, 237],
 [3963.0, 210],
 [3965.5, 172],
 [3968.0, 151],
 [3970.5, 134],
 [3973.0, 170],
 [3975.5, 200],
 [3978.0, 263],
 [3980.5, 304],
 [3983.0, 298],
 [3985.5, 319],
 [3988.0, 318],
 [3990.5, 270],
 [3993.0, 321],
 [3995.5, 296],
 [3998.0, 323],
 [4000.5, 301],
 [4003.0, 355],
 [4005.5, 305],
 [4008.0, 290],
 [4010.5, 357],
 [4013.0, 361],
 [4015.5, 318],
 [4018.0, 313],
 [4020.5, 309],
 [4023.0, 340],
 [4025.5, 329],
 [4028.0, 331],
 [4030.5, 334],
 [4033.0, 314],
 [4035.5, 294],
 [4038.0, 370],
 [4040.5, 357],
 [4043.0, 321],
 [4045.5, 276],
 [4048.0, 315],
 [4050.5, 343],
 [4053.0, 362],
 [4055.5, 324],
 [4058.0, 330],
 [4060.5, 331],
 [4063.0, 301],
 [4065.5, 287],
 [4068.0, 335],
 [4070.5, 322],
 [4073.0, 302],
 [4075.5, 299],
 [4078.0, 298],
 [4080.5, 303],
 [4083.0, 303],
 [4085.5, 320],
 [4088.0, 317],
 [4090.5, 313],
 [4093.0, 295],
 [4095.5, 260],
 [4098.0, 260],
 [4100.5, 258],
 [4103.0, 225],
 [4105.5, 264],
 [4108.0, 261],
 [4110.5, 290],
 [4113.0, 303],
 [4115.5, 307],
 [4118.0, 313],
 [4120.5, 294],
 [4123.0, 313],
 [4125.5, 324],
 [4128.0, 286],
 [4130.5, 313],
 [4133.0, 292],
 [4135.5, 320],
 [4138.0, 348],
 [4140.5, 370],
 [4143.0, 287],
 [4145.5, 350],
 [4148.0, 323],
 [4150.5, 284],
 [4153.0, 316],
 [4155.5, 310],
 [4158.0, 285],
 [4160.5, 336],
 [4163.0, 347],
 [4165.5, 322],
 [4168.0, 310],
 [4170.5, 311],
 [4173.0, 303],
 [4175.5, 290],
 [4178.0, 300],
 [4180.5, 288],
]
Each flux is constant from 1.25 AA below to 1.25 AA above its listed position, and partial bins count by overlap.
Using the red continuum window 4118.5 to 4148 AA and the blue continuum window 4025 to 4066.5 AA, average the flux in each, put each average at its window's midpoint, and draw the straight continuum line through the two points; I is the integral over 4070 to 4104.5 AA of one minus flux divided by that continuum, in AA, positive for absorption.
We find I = 3.37 AA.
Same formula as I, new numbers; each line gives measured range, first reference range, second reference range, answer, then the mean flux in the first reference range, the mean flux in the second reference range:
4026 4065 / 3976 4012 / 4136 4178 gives -2.0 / 307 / 318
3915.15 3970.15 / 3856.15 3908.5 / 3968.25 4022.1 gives 8.1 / 237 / 289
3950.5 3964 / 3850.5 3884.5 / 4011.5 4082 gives 1.9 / 242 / 322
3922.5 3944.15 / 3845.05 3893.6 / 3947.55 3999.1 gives 2.6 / 233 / 249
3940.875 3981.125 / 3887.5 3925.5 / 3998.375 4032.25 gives 9.0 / 255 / 326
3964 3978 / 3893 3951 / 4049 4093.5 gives 4.9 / 244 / 316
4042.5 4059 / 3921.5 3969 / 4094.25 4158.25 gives -3.5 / 223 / 299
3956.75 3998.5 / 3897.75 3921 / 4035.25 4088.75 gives 6.8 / 275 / 319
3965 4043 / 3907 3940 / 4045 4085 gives -3.2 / 239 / 315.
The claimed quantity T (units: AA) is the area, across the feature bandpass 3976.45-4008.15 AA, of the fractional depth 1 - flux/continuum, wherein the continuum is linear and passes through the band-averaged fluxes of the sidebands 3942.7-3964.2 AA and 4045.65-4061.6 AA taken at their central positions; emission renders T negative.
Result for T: -2.8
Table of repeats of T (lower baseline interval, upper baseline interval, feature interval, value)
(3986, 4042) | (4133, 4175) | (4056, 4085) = 0.95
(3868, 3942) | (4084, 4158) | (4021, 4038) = -3.42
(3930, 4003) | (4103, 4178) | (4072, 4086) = -0.91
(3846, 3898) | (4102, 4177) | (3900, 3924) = -2.95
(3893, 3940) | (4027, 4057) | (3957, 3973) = 5.11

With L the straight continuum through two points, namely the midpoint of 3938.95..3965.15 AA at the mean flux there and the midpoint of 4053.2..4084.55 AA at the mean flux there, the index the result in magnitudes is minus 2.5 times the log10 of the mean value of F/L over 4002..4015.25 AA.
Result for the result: -0.20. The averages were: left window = 242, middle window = 332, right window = 313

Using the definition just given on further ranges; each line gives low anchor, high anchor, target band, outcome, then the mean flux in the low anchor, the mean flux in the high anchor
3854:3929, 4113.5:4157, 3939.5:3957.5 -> 0.04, 246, 314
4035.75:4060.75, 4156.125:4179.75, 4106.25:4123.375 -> 0.09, 331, 311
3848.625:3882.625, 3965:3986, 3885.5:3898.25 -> 0.15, 245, 222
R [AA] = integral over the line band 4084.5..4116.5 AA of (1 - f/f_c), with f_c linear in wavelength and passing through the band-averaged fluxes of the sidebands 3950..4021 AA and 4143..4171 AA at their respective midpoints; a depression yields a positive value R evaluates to 2.1 AA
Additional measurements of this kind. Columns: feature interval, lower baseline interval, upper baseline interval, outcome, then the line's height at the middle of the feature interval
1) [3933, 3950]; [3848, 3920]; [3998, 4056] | 3.6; 278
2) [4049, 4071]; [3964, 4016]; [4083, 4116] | -3.6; 281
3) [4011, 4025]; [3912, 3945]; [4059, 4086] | -2.5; 280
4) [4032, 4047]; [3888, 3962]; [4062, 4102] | -2.1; 283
